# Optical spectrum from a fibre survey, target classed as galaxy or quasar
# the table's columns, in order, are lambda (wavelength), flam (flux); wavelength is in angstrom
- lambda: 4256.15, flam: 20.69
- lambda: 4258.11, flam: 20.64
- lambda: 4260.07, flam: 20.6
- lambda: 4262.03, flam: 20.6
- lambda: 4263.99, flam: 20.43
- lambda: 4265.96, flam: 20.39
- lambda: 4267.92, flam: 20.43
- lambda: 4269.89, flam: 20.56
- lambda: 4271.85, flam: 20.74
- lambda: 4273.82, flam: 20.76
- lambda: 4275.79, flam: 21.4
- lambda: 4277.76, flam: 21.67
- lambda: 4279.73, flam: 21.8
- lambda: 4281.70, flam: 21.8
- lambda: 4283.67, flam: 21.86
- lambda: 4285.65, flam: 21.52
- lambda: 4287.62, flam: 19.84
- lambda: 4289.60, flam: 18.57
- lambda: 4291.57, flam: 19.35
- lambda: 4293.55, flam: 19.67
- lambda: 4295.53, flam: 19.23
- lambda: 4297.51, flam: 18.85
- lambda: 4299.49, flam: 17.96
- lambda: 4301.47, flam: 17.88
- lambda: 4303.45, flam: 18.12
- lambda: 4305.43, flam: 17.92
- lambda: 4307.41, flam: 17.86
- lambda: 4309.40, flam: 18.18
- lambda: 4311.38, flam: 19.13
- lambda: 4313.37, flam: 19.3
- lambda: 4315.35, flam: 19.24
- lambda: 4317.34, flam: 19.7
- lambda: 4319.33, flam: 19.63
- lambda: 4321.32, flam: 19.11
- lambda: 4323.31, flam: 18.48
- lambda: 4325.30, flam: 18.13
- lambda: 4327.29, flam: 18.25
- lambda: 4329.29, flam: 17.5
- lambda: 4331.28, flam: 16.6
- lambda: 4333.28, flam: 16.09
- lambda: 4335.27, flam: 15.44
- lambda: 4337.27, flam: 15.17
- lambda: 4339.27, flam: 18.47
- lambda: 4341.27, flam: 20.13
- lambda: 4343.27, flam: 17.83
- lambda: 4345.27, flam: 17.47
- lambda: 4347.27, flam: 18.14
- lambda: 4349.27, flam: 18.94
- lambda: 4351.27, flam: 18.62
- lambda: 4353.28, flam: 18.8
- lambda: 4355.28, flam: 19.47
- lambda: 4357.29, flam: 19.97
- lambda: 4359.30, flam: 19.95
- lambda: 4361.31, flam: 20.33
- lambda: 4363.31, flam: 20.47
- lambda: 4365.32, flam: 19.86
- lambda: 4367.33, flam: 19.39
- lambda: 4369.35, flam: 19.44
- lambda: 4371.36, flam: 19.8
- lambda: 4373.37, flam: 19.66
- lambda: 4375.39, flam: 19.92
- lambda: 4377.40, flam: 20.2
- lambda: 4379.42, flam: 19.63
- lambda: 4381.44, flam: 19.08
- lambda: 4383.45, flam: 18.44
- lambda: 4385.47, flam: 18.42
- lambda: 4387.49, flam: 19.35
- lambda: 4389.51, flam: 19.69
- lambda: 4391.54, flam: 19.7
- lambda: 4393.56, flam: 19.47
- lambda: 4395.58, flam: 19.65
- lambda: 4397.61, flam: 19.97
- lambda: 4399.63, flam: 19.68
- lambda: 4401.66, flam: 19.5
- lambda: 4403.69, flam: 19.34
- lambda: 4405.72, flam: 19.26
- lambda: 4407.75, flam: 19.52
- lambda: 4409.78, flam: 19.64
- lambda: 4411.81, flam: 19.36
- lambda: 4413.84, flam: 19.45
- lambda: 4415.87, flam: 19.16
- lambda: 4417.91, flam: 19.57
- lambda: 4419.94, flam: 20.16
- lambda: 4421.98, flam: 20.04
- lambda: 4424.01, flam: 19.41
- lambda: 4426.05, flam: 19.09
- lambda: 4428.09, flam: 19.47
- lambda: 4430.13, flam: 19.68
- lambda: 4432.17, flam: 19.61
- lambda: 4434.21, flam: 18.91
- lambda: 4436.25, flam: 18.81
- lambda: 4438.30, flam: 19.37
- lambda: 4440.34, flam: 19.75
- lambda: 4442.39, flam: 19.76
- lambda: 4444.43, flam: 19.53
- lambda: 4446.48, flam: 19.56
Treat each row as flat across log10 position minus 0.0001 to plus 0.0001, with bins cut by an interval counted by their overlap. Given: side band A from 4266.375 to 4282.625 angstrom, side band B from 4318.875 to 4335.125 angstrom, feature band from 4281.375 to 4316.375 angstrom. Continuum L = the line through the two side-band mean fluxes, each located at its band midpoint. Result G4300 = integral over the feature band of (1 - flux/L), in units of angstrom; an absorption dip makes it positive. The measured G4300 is 0.7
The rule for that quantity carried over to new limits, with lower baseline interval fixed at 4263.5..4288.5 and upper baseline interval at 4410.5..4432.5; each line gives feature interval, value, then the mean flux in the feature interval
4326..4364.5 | 3.8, 18.3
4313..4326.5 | 1.0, 19.1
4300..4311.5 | 1.5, 18.1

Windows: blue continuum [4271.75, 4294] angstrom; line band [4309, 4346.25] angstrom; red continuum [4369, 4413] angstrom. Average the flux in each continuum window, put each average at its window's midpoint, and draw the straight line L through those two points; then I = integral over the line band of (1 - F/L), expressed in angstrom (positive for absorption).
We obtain 4.0 angstrom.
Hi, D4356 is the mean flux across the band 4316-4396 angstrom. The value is 18.9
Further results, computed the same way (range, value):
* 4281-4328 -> 19.1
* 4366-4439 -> 19.5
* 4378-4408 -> 19.4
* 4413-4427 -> 19.6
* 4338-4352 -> 18.5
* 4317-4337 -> 17.7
